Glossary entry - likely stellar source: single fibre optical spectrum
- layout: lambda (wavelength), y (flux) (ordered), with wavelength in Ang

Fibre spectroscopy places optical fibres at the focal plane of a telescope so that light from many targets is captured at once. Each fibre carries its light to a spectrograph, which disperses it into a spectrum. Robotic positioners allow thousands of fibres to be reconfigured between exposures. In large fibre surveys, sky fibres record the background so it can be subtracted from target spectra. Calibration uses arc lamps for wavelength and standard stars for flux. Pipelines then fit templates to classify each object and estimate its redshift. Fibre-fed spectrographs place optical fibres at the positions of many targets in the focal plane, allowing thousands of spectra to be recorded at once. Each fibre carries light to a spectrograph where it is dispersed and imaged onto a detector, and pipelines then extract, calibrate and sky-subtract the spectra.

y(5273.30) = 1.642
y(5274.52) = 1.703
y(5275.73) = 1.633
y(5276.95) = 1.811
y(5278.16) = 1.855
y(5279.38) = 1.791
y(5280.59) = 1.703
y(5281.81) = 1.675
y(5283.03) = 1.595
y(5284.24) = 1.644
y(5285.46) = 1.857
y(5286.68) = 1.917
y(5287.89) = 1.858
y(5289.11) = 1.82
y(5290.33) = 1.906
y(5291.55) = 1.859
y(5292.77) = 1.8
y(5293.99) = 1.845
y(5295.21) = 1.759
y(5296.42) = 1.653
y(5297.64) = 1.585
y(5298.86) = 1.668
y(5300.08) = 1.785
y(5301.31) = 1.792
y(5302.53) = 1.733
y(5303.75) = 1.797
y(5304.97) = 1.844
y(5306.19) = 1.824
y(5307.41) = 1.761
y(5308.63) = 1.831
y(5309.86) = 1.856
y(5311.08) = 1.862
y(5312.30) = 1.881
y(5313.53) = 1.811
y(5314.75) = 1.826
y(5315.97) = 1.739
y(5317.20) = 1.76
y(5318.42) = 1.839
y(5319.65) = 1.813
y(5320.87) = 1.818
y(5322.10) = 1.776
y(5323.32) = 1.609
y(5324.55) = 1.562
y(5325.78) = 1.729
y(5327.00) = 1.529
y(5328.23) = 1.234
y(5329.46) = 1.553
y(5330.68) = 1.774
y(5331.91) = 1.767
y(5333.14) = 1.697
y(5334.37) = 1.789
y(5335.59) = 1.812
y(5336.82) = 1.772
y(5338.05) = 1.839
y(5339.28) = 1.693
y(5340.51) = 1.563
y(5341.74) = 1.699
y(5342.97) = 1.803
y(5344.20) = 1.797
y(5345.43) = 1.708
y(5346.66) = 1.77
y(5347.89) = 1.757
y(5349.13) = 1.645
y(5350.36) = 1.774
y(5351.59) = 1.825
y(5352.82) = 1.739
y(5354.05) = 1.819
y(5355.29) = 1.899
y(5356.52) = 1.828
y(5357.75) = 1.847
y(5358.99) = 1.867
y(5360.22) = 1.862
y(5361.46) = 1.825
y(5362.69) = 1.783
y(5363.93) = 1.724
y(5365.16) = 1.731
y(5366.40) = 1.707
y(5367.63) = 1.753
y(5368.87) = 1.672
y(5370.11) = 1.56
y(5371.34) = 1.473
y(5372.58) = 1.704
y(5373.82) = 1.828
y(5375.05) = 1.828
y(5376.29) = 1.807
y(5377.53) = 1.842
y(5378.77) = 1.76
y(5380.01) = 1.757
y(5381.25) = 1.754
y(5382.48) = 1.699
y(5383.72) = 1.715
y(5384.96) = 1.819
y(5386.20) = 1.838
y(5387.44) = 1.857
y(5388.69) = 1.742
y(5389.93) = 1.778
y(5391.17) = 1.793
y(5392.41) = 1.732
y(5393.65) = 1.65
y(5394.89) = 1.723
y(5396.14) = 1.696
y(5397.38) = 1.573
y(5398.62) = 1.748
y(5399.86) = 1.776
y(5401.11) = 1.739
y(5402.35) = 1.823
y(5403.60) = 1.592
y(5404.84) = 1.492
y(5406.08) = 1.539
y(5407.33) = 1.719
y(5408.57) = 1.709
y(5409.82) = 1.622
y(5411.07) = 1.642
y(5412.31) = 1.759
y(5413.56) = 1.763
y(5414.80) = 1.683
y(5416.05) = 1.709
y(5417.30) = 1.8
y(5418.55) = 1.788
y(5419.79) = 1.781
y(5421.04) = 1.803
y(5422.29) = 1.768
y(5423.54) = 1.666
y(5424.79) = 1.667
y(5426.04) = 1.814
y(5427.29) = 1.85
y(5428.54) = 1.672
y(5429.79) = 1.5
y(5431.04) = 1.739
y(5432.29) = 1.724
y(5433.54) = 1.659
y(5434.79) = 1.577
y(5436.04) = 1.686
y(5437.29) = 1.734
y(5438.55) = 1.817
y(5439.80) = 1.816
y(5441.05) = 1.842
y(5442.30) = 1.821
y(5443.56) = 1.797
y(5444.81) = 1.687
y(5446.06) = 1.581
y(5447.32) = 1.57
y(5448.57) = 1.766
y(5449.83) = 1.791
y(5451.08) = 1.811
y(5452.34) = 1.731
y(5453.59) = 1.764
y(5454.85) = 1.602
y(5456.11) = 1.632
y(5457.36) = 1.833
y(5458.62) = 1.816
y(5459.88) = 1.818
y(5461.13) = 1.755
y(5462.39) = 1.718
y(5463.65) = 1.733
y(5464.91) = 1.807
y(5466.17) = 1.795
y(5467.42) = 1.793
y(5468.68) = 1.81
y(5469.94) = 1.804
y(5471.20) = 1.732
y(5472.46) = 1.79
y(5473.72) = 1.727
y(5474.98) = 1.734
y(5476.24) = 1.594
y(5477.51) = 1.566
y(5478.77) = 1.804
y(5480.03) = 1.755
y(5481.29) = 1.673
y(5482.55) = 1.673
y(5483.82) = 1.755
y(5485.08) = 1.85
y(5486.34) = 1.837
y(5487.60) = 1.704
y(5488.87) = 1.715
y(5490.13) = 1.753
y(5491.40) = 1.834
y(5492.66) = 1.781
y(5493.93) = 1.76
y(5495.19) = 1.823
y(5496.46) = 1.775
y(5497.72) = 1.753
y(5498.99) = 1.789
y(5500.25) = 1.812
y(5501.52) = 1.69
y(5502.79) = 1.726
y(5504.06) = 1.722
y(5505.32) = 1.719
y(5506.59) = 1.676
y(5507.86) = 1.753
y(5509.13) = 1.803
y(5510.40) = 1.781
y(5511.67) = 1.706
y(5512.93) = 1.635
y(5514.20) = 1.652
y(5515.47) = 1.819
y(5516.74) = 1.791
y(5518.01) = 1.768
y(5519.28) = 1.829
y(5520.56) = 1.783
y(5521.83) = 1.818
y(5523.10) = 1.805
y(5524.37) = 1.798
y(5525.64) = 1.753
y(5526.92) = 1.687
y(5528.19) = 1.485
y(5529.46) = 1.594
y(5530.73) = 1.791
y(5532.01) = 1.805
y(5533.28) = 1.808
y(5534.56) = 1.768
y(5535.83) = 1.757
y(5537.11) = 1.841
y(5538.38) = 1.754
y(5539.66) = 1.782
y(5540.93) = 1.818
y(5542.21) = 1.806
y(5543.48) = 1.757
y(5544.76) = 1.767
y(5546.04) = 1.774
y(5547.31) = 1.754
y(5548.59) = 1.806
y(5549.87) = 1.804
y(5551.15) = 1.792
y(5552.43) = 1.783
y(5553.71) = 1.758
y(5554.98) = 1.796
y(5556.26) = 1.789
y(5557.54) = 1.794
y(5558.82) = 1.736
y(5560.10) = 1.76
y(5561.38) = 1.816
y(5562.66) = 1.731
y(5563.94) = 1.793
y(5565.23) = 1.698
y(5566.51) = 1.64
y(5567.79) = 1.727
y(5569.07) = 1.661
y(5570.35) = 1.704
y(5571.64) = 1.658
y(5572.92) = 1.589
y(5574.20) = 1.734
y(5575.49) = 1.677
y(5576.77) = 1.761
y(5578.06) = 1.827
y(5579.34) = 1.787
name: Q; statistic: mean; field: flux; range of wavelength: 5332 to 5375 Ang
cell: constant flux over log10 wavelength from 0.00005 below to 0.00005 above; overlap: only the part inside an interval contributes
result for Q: 1.75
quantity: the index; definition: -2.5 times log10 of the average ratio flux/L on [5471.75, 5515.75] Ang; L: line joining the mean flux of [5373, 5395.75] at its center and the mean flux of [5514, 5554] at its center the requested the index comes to 0.02 mag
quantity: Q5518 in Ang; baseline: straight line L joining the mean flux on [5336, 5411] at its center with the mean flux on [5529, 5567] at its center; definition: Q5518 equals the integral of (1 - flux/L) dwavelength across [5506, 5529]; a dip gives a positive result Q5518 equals 0.32 Ang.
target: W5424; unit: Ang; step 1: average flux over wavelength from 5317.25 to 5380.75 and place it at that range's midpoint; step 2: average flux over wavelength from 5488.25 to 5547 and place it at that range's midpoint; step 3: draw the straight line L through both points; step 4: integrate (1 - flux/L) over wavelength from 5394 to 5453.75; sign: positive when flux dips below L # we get 1.1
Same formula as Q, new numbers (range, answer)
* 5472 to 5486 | 1.72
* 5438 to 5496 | 1.75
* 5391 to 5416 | 1.69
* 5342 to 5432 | 1.74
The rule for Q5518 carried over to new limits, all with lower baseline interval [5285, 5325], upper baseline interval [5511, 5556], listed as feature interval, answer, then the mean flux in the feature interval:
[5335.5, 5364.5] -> 0.1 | 1.78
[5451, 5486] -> 0.5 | 1.75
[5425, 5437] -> 0.6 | 1.69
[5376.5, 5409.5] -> 1.0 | 1.73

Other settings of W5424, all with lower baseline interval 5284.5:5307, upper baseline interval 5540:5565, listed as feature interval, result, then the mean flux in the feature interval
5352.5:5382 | 0.4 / 1.77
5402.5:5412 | 0.8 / 1.63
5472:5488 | 0.5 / 1.73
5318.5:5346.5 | 1.4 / 1.7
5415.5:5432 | 0.5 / 1.73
